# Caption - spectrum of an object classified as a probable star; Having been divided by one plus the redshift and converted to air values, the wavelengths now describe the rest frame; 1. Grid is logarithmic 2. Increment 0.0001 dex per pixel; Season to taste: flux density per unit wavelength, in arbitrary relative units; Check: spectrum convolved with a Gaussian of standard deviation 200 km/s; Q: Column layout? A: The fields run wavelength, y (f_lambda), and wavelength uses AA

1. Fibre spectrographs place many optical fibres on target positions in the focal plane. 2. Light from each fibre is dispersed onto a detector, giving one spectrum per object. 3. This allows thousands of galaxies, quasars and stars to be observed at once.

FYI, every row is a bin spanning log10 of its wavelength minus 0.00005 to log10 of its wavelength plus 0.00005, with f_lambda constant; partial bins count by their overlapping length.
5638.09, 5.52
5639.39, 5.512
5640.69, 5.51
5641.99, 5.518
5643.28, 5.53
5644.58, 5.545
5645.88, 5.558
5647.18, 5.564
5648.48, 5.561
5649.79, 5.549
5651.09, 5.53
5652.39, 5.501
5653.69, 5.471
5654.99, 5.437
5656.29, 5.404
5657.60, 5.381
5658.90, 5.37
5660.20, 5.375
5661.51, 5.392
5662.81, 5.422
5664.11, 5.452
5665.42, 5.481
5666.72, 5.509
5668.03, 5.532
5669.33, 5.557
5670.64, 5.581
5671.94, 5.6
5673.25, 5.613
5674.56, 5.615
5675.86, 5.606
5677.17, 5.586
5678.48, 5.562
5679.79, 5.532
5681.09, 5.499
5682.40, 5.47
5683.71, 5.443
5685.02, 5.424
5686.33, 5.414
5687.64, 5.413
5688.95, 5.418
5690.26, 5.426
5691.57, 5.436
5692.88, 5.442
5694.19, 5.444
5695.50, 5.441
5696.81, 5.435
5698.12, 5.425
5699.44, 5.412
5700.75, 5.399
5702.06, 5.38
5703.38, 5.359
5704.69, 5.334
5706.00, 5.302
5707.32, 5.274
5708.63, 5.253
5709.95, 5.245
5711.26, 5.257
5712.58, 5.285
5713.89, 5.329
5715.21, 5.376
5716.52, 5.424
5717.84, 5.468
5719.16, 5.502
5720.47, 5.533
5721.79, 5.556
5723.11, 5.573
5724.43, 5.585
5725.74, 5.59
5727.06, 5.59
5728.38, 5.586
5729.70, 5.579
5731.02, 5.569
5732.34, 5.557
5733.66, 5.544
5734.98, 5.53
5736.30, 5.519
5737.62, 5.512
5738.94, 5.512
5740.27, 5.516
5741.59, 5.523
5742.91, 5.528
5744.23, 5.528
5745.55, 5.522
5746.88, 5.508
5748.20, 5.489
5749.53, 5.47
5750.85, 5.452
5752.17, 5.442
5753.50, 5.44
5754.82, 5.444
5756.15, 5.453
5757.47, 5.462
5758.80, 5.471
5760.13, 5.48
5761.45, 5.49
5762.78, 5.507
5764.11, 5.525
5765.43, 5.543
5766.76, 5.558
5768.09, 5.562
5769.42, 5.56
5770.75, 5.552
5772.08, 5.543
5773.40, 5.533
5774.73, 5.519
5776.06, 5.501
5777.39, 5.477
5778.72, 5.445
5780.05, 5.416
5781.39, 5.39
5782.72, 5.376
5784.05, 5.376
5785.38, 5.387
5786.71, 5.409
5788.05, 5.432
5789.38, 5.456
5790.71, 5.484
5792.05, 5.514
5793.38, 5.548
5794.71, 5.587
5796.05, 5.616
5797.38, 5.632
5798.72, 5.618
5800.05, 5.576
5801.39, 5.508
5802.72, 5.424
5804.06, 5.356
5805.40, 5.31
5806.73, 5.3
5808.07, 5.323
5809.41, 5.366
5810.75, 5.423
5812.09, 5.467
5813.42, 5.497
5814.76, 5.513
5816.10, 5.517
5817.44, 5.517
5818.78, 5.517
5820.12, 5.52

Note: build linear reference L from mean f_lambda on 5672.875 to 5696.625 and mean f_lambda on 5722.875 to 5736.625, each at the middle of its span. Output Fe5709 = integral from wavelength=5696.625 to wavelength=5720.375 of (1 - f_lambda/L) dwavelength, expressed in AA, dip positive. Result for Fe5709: 0.7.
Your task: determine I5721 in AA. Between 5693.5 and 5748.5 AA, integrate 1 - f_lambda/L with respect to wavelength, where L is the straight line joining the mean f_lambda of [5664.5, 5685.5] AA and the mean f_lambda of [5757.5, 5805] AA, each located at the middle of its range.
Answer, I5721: 0.59 AA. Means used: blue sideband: 5.54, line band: 5.46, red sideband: 5.49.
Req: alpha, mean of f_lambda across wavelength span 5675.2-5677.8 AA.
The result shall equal 5.6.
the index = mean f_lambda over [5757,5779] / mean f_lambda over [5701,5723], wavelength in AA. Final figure 1.0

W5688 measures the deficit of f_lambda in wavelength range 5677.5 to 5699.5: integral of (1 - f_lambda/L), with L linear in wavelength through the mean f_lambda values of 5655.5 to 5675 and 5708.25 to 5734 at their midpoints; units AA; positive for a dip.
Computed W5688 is 0.10 AA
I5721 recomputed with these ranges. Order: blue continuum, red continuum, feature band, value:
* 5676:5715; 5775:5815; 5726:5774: -0.7 AA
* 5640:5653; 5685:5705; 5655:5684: -0.1 AA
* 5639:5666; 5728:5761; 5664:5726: 0.4 AA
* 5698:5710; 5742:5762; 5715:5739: -0.6 AA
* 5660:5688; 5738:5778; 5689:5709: 0.4 AA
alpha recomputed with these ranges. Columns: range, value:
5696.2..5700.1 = 5.42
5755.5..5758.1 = 5.47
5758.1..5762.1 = 5.48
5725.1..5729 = 5.58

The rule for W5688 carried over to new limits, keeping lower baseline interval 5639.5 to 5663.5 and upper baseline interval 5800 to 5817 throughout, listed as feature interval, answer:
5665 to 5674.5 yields -0.1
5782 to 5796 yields -0.1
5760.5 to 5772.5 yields -0.2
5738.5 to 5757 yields -0.1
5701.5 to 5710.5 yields 0.3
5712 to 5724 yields 0.0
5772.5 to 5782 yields -0.1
